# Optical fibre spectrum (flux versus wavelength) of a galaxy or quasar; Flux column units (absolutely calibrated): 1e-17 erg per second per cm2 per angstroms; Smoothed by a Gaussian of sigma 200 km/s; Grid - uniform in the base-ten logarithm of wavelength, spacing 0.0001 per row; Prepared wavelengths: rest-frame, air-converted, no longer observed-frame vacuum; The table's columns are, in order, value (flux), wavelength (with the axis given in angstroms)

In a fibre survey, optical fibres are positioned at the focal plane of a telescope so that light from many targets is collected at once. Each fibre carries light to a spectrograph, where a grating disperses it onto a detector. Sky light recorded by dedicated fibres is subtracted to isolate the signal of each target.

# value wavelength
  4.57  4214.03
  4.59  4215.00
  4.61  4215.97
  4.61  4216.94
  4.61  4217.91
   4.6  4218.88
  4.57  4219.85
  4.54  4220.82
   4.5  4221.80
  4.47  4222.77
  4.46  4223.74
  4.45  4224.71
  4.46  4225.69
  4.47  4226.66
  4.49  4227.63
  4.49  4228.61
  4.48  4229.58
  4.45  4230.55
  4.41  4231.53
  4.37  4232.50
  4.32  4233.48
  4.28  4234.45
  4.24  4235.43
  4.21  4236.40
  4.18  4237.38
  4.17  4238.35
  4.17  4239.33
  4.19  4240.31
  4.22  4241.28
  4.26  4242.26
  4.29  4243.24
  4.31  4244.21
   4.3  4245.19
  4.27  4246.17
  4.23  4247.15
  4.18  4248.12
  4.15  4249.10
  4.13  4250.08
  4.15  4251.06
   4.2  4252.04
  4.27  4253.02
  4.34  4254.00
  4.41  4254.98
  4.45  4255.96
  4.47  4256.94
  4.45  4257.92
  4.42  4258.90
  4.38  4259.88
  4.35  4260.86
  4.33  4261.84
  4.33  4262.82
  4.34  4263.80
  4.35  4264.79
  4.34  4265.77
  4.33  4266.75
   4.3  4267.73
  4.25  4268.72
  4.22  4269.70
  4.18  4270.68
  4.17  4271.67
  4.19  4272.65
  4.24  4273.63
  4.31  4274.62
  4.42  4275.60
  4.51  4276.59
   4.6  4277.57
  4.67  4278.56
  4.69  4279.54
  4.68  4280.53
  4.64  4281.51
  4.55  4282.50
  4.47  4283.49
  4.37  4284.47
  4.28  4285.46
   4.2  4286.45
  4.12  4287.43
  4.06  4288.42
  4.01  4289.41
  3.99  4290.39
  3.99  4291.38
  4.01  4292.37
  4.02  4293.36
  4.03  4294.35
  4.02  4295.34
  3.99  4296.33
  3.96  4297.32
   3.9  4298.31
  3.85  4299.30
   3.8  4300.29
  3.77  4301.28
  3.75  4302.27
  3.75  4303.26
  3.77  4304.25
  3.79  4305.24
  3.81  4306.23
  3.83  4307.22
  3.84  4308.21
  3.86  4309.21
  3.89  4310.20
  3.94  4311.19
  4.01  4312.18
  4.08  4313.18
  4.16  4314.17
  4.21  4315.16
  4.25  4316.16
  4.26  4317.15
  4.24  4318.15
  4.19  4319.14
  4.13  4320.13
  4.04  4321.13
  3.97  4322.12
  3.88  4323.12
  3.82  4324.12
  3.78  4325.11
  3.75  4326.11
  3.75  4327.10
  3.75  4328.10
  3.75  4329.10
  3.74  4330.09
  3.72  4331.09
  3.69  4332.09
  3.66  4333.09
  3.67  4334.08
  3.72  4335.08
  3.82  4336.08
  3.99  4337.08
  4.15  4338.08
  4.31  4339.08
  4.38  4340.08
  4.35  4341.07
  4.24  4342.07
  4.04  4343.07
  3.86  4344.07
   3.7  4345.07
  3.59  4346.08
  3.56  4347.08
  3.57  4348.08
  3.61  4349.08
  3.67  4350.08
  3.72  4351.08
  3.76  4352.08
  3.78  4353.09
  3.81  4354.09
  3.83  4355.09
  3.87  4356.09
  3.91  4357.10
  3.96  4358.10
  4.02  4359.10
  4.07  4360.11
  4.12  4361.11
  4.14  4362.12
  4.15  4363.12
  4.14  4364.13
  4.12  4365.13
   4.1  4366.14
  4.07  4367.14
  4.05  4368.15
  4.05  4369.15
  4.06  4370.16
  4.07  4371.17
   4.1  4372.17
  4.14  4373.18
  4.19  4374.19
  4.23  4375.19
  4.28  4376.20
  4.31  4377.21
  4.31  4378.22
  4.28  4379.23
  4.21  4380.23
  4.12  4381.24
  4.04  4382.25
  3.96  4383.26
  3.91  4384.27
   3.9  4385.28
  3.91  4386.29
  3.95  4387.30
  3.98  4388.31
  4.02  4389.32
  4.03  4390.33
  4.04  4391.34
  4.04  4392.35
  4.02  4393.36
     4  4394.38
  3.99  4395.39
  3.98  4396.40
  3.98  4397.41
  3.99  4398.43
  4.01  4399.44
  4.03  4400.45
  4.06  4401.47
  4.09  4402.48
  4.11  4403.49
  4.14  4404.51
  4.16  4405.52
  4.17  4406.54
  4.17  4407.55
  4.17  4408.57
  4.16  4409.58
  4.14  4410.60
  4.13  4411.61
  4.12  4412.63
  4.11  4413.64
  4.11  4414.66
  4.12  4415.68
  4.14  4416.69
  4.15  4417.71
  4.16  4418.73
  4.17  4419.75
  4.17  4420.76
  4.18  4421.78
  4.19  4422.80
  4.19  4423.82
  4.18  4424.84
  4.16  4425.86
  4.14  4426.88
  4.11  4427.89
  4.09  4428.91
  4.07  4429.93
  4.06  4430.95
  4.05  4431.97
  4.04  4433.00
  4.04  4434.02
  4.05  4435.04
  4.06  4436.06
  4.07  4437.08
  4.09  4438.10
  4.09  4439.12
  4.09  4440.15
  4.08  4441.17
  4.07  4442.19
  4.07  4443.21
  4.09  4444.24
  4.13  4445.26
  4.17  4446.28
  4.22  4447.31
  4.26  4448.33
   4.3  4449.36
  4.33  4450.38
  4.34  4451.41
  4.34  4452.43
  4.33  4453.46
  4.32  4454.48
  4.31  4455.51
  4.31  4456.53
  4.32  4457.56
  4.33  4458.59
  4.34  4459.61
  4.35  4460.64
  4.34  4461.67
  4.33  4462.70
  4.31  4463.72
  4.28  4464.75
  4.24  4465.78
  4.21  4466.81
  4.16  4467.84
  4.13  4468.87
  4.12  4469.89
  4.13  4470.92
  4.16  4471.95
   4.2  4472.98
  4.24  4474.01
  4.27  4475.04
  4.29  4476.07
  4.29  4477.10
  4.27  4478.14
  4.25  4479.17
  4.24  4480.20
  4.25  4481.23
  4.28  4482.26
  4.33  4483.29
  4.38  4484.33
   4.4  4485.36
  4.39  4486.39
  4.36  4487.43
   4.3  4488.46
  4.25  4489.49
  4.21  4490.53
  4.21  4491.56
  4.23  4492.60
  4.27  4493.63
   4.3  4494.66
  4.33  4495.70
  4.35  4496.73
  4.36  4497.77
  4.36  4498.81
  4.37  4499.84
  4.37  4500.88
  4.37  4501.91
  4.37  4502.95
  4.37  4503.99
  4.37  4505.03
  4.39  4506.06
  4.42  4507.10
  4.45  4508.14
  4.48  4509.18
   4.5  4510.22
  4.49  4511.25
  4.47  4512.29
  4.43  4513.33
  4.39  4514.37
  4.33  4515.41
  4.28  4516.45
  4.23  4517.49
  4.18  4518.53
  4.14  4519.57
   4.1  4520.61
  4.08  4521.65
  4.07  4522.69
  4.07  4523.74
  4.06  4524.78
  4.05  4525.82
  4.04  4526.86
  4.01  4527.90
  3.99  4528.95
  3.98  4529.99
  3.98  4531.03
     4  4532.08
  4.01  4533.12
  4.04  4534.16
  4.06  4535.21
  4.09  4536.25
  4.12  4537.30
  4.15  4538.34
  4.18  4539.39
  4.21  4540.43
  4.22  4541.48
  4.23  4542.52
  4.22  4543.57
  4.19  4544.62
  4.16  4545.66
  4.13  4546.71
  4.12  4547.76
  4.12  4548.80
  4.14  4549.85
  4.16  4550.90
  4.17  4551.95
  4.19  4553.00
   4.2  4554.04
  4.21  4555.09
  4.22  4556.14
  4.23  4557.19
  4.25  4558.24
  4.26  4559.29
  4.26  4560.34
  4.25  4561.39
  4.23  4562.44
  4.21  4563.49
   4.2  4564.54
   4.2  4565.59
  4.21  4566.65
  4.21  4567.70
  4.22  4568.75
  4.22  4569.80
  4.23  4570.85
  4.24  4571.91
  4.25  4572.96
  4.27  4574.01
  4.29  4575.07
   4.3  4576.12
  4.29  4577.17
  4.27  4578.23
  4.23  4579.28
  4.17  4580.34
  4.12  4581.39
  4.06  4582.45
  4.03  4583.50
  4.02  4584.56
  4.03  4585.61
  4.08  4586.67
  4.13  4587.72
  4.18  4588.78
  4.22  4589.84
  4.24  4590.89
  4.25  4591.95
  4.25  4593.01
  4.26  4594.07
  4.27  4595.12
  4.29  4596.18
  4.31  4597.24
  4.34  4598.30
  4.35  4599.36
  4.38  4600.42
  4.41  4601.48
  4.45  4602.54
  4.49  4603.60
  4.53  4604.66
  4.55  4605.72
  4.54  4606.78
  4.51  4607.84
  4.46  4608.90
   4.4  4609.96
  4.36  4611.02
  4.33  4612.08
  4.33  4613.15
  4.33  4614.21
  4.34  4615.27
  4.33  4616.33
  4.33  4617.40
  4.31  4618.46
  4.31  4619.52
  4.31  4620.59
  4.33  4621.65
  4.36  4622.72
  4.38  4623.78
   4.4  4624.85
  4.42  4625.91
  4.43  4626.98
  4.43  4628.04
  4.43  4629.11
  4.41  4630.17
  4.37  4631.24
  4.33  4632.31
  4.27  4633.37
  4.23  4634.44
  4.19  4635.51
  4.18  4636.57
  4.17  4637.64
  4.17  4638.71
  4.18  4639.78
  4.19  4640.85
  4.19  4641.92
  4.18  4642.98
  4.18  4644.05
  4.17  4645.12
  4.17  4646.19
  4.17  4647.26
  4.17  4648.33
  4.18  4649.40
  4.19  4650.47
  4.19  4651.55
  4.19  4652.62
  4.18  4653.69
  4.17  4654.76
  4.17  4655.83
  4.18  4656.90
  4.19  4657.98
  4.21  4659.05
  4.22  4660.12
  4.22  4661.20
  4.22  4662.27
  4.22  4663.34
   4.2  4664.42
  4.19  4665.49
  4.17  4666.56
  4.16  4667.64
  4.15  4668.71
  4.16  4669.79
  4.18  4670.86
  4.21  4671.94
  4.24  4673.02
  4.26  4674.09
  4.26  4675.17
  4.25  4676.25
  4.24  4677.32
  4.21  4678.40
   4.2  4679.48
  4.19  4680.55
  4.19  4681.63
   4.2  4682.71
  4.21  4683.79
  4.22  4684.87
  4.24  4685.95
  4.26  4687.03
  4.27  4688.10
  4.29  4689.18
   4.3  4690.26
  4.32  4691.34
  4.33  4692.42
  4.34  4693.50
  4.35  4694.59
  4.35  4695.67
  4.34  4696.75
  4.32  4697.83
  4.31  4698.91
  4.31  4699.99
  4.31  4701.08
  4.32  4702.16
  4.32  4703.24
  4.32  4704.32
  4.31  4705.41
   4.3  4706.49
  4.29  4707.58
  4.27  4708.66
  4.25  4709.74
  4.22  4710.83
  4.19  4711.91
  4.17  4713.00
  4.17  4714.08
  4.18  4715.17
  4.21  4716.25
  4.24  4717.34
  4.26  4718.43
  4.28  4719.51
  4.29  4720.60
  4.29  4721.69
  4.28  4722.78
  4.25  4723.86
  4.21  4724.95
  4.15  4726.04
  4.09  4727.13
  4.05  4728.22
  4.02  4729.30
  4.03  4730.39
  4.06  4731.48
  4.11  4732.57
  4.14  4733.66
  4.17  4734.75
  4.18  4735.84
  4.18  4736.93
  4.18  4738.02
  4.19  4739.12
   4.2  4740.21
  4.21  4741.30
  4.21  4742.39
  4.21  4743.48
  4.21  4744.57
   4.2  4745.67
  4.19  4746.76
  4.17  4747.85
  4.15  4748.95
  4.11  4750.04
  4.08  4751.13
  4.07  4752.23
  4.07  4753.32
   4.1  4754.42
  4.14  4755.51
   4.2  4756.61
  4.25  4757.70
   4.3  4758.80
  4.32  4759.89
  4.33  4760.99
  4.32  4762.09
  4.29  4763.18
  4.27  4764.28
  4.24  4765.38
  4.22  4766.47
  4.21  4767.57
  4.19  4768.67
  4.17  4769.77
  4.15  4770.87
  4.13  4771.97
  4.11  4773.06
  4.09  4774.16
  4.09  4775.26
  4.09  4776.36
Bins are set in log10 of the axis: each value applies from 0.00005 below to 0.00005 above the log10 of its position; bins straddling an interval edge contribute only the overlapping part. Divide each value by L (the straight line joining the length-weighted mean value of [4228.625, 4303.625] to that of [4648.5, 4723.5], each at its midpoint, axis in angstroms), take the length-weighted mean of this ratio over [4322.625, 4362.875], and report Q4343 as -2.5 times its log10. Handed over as 0.10 mag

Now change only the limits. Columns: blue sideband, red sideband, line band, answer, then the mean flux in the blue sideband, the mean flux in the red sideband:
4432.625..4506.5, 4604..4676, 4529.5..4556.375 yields 0.03 mag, 4.25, 4.27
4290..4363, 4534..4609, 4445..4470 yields -0.05 mag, 3.91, 4.23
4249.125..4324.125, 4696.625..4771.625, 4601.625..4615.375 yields -0.06 mag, 4.17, 4.21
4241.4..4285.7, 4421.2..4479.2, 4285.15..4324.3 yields 0.09 mag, 4.35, 4.2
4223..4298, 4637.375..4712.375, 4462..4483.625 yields 0.01 mag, 4.3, 4.23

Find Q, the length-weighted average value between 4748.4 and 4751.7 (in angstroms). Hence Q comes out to 4.11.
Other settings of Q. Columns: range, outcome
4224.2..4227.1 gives 4.46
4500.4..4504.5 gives 4.37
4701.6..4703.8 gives 4.34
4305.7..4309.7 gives 3.83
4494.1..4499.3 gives 4.34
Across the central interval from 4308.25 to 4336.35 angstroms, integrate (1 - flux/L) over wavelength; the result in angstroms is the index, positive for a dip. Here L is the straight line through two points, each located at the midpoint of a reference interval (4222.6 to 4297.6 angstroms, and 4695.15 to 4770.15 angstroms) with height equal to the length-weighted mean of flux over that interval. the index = 2.4 angstroms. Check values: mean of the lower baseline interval 4.3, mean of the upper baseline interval 4.21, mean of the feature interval 3.92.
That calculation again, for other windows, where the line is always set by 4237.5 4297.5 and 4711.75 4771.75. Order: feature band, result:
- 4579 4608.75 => -0.44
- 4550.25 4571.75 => 0.03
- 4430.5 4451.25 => 0.60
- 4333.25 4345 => 0.66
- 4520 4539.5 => 0.80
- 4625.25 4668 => -0.22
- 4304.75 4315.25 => 0.82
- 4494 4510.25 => -0.57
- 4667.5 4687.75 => -0.07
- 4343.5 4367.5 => 2.15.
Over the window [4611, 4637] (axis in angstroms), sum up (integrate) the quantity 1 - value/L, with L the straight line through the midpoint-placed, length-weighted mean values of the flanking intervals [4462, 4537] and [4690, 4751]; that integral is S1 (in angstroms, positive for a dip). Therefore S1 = -0.6 angstroms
